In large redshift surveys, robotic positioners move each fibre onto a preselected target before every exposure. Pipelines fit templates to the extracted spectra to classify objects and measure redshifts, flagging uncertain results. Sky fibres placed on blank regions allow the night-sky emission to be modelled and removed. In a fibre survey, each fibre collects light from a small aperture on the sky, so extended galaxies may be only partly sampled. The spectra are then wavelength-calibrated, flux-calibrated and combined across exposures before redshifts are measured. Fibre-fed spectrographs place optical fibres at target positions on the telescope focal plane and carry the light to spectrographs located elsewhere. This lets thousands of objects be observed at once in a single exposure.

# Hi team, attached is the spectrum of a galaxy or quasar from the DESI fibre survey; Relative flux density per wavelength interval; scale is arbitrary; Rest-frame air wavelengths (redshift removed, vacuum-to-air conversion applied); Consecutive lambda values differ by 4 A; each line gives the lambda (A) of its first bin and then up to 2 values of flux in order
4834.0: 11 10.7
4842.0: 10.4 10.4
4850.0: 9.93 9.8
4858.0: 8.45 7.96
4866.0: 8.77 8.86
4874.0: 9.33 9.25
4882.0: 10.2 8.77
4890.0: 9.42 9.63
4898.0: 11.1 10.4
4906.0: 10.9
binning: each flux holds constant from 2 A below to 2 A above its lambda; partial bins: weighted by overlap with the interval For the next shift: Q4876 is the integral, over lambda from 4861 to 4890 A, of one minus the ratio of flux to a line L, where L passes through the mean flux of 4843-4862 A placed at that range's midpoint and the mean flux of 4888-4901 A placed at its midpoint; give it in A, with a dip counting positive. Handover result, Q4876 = 2.2 A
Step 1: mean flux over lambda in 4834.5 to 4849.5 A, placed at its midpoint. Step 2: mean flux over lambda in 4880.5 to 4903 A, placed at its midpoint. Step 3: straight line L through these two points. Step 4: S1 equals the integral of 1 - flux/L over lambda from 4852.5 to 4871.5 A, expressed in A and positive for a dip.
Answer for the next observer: 2.8 A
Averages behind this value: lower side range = 10.5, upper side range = 9.89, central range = 8.74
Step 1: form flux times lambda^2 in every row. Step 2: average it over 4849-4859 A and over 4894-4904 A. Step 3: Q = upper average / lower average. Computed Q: 1.14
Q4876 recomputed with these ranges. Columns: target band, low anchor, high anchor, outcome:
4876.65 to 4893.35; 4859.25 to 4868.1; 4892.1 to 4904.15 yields 0.31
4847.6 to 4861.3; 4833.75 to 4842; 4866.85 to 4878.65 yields 0.91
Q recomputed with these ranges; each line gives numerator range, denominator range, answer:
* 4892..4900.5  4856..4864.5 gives 1.28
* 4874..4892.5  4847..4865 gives 1.05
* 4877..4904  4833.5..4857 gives 0.98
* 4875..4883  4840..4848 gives 0.94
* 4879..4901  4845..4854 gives 0.99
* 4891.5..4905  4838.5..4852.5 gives 1.03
